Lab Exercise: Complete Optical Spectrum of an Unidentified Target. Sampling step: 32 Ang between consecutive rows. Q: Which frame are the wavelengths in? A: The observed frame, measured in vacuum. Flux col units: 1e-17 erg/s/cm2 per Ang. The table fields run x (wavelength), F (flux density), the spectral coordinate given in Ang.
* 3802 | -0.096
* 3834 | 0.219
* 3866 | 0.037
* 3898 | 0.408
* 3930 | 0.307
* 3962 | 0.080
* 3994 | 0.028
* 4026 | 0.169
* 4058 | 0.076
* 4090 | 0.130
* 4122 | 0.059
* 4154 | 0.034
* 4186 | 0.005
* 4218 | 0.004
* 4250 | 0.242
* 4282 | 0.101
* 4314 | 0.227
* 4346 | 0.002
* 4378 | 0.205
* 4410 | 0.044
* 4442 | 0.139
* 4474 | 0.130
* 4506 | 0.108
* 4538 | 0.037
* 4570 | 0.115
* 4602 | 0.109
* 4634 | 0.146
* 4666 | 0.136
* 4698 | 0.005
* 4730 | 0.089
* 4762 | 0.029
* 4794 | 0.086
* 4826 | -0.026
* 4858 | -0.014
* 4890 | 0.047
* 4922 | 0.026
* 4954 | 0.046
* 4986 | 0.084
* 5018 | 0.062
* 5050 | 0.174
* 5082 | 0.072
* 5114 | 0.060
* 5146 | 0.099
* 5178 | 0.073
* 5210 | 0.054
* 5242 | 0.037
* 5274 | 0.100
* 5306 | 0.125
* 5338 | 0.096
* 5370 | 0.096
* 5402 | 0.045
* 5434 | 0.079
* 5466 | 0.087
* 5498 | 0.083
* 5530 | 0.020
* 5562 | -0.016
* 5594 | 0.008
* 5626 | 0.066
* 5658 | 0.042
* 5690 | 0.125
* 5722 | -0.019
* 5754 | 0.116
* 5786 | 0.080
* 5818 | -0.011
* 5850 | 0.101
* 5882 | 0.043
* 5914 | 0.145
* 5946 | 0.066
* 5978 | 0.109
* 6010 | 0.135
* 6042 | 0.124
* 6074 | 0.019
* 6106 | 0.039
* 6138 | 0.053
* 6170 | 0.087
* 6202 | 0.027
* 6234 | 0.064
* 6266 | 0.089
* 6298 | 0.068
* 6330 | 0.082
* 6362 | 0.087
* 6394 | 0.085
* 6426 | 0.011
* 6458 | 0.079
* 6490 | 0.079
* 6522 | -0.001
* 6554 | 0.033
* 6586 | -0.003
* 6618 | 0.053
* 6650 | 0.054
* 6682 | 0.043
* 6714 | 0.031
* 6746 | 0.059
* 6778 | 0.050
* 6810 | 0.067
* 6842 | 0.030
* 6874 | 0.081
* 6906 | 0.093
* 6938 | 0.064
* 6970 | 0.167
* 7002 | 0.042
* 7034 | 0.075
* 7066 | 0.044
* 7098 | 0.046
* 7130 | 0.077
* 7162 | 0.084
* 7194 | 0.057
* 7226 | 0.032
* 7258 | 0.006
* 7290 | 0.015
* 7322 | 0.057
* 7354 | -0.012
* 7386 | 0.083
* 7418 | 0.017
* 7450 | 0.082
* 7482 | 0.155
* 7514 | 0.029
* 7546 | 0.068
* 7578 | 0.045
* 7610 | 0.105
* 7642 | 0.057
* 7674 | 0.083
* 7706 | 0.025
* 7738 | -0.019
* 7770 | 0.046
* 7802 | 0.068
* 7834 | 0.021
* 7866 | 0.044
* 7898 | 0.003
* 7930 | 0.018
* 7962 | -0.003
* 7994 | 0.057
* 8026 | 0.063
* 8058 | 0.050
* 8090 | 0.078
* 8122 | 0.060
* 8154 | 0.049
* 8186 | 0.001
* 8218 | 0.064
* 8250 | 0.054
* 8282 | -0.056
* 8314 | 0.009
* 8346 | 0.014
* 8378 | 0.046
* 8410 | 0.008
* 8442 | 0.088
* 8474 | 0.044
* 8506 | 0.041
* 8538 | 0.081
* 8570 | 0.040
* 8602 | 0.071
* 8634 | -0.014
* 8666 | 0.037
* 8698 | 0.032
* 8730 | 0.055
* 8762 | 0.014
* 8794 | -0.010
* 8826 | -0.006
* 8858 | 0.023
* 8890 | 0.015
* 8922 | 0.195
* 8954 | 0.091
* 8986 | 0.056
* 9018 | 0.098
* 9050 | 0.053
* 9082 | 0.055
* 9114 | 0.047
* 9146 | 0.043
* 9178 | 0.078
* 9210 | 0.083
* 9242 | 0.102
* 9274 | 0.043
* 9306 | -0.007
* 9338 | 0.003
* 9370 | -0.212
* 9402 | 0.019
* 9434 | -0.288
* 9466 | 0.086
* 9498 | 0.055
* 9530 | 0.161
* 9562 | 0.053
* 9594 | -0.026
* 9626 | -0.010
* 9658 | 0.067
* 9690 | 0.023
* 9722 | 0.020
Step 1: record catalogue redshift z 1.390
